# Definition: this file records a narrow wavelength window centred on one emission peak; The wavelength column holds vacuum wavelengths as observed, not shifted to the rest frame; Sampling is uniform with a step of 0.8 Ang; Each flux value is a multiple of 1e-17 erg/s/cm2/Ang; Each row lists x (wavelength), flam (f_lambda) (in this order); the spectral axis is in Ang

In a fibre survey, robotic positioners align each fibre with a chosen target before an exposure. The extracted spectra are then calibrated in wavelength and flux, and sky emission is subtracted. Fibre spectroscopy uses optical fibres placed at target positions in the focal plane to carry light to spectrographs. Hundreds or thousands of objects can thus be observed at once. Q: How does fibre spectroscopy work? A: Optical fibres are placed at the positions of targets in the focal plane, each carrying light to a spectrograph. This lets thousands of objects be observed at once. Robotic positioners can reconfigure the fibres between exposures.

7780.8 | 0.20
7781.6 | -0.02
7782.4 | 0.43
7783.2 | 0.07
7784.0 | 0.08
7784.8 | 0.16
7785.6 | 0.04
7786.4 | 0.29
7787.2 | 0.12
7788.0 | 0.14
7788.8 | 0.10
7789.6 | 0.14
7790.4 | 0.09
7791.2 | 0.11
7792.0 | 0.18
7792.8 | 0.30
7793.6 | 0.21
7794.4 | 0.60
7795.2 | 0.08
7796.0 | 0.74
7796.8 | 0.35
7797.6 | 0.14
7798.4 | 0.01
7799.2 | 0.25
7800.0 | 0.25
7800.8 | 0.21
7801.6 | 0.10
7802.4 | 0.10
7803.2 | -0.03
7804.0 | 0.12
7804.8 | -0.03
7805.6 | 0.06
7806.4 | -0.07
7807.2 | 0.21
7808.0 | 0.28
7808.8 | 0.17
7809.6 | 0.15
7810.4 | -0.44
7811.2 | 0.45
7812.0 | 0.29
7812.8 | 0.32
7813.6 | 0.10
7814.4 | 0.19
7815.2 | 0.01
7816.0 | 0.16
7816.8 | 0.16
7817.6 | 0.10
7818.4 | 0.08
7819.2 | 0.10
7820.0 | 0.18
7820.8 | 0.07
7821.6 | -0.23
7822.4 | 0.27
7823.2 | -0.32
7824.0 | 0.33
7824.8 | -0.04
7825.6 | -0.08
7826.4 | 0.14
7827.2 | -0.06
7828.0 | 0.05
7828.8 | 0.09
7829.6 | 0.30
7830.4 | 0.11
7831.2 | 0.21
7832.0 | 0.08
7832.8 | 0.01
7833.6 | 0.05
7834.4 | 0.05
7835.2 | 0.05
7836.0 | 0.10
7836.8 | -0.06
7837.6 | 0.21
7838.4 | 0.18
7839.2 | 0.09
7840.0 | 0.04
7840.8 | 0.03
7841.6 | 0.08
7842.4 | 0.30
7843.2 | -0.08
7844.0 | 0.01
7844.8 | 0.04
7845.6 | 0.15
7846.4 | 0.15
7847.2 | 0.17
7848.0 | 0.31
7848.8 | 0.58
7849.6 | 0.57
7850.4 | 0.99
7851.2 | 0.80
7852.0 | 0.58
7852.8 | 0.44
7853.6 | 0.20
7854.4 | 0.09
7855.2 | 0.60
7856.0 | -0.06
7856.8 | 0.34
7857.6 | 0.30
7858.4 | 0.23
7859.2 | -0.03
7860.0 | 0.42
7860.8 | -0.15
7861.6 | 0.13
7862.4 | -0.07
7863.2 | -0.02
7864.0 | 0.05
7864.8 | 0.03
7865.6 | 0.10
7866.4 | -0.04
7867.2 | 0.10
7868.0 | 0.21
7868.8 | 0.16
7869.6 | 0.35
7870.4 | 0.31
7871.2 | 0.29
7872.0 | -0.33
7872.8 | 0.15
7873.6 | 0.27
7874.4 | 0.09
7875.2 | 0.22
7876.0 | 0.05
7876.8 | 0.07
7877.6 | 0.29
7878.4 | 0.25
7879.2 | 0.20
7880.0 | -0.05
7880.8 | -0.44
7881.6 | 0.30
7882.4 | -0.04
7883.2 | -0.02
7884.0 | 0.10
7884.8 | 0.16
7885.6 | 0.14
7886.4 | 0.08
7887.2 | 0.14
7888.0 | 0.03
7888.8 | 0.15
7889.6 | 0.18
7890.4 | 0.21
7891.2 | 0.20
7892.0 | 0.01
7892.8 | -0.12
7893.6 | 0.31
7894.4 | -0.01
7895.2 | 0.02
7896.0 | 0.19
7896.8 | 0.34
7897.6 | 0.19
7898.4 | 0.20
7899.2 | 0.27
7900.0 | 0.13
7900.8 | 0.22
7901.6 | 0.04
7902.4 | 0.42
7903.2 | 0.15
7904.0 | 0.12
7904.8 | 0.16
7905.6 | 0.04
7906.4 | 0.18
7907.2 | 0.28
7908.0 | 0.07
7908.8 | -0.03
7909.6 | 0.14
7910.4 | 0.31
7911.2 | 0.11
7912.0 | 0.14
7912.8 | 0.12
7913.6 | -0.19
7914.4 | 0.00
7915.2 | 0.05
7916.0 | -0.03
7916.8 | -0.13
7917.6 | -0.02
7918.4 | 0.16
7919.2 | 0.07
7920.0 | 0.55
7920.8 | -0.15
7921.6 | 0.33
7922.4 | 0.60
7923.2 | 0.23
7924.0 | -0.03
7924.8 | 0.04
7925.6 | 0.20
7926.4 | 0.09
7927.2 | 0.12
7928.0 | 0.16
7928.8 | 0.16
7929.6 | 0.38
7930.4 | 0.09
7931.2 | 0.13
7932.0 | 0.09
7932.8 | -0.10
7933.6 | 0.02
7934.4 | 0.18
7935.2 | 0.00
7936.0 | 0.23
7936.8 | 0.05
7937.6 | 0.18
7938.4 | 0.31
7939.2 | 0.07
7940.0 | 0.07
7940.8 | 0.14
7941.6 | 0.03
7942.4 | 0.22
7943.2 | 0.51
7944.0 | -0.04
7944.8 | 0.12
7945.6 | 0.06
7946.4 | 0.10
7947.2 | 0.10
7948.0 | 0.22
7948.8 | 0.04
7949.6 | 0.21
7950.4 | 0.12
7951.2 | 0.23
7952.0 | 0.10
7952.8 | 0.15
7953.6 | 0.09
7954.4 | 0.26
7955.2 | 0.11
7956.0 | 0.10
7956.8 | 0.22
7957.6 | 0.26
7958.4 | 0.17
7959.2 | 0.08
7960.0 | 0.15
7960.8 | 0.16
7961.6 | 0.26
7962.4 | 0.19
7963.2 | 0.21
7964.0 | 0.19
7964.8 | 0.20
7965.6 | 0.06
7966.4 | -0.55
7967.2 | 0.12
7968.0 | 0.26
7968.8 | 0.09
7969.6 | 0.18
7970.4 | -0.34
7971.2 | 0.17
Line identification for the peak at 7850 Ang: Hgamma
